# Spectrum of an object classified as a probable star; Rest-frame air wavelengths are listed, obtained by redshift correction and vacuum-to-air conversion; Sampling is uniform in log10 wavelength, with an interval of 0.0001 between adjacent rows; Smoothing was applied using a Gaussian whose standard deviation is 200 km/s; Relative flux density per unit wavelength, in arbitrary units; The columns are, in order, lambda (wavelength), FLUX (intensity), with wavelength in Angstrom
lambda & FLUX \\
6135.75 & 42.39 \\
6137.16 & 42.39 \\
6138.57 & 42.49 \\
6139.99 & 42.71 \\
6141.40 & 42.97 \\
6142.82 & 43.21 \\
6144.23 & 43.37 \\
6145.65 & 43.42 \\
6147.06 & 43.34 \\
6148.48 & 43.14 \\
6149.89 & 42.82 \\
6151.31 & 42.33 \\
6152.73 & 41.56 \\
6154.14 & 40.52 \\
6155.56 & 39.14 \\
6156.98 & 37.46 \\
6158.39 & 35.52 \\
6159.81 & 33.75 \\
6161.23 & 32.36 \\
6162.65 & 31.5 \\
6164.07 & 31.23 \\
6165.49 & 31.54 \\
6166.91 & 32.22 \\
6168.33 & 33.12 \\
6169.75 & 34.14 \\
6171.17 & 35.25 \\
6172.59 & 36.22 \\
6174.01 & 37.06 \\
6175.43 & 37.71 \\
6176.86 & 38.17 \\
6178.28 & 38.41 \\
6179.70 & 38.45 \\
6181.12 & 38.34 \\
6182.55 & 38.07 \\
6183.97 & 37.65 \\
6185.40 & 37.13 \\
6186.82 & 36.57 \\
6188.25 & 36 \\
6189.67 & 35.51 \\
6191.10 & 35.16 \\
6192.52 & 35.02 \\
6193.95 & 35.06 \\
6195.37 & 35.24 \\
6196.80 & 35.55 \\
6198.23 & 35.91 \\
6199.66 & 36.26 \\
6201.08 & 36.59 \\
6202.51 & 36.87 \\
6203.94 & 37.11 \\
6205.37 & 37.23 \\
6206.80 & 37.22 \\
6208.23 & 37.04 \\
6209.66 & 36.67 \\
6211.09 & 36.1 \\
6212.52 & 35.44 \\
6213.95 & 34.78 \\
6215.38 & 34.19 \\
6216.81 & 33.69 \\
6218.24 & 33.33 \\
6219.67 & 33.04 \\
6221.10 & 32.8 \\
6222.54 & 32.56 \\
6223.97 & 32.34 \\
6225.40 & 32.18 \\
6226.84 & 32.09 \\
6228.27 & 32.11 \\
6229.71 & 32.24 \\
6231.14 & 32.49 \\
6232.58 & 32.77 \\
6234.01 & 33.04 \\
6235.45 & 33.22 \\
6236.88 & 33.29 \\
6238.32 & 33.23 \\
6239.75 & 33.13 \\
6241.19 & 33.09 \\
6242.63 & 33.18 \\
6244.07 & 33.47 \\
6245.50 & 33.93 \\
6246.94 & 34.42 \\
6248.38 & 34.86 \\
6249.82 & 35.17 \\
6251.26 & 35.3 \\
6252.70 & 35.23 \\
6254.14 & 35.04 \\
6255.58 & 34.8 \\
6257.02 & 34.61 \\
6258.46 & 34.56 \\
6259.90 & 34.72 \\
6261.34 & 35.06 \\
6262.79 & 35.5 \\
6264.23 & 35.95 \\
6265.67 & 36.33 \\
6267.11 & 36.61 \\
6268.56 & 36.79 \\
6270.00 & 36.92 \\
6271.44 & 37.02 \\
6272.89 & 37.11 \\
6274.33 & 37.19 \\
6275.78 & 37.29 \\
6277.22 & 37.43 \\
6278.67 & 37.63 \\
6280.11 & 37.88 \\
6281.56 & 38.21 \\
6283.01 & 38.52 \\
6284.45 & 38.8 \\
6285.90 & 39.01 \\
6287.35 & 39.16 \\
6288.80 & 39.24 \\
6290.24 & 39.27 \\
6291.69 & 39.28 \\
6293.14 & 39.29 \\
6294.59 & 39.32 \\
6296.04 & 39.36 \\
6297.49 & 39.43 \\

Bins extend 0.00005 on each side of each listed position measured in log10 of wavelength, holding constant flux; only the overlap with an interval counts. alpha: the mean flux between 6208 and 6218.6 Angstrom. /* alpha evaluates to 35.1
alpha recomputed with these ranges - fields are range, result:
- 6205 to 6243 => 33.8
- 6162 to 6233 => 35.1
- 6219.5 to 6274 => 34.3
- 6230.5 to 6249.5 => 33.4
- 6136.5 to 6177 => 38.3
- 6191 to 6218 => 35.8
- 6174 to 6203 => 36.7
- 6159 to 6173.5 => 33.2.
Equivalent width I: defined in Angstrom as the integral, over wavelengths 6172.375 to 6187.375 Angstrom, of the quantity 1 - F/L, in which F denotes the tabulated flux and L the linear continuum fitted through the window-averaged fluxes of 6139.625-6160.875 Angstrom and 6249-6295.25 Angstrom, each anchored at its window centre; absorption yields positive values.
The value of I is 0.84 Angstrom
